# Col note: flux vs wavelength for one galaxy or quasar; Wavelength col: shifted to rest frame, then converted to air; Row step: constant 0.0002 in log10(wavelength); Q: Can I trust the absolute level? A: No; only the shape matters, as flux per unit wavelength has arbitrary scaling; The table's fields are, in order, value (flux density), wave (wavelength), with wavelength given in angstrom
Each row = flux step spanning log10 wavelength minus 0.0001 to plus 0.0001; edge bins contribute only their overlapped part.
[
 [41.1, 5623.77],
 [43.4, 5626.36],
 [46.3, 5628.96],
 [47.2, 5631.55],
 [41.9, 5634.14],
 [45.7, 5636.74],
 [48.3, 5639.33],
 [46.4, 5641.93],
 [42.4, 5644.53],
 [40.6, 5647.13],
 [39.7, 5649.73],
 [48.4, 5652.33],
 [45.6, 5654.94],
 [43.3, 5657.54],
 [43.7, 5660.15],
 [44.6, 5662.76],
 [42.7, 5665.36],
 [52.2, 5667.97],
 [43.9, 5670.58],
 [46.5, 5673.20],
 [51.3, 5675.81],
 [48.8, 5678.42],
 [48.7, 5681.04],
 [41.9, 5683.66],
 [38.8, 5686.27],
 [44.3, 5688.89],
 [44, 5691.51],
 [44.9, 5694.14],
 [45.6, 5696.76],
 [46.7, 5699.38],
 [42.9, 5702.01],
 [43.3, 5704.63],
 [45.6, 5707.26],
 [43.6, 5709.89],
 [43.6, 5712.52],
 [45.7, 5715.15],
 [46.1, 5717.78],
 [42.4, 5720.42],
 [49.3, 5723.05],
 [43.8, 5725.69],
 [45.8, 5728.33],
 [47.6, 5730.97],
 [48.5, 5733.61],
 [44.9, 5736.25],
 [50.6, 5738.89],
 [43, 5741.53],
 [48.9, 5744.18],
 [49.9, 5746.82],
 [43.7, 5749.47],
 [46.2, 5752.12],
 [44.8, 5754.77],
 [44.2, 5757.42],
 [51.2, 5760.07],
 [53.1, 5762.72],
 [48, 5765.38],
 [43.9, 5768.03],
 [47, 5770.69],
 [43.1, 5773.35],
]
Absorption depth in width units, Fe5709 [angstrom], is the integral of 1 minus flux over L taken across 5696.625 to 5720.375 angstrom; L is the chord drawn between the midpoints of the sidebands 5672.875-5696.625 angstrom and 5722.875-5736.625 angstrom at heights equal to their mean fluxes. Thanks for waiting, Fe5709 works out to 0.7 angstrom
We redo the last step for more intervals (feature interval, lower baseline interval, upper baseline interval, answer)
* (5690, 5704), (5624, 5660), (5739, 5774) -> 0.27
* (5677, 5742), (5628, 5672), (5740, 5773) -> 1.06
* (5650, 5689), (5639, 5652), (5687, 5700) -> -1.26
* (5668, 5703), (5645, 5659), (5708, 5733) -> -0.89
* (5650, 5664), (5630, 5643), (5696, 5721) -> 0.25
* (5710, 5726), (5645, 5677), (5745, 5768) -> 0.48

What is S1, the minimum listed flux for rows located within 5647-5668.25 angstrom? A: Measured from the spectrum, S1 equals 39.7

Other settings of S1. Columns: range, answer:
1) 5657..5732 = 38.8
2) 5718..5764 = 42.4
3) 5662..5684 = 41.9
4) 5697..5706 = 42.9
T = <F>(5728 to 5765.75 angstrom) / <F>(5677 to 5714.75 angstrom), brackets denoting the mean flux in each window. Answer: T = 1.06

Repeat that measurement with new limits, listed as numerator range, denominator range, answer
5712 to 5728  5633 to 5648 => 1.02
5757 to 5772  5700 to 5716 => 1.09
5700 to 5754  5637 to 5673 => 1.02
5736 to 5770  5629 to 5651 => 1.07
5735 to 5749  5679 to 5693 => 1.08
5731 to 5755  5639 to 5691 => 1.04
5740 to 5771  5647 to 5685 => 1.03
